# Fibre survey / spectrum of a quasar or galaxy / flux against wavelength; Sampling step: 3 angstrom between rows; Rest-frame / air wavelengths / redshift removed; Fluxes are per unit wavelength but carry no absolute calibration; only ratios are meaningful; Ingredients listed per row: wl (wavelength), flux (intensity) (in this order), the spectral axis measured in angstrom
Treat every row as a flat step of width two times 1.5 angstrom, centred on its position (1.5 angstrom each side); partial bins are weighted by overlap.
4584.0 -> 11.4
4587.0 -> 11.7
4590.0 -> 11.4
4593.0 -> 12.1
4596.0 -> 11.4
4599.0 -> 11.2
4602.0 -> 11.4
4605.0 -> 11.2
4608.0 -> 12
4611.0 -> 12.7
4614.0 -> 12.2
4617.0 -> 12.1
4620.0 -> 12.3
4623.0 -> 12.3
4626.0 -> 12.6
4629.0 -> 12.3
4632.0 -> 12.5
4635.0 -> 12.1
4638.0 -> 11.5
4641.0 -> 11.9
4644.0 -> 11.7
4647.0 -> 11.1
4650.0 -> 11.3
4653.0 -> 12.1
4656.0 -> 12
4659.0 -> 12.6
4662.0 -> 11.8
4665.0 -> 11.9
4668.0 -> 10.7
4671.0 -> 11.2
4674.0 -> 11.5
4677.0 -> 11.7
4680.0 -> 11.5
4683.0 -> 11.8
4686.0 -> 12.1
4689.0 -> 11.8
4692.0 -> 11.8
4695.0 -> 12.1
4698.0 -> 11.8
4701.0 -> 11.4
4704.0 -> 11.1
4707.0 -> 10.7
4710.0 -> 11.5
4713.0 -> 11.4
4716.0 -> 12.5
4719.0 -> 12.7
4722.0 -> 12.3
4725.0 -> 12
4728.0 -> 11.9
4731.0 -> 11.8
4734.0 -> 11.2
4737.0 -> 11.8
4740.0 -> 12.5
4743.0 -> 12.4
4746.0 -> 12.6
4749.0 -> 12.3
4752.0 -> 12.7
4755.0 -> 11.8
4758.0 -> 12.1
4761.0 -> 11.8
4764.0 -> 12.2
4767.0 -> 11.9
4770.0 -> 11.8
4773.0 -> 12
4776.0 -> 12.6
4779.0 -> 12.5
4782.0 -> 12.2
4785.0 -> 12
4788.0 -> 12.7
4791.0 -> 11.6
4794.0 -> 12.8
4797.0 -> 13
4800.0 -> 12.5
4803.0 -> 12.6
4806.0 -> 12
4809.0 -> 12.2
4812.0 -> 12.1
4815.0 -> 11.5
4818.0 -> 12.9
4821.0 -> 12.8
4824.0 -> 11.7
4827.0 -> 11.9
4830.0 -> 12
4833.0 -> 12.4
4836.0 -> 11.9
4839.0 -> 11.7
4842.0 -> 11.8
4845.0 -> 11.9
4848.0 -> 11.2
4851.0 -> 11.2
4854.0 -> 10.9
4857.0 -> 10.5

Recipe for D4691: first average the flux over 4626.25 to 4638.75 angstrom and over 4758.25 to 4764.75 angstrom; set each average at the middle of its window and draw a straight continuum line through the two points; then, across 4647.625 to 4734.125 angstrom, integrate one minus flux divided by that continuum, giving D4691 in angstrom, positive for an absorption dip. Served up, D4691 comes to 2.6 angstrom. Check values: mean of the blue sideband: 12.2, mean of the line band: 11.7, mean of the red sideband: 12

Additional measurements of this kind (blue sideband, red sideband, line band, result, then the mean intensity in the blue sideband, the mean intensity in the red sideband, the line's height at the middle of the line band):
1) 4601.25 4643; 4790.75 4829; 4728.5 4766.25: 0.4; 12.1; 12.3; 12.2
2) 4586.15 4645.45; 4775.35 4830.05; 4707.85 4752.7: 0.3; 11.9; 12.3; 12.2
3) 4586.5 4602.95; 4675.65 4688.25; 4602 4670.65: -1.6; 11.5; 11.8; 11.6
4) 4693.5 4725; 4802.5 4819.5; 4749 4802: -0.9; 11.8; 12.2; 12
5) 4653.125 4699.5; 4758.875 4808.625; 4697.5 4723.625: 0.5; 11.8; 12.3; 11.9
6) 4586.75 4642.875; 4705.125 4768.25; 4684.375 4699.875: 0.1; 11.9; 12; 12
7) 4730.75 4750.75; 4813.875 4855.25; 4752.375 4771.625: 0.1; 12.1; 11.9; 12.1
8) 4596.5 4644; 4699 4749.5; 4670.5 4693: 0.4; 12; 11.9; 11.9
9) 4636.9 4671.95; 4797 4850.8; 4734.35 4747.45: -0.4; 11.7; 12.1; 11.9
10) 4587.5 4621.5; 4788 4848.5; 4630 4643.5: -0.1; 11.8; 12.2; 11.9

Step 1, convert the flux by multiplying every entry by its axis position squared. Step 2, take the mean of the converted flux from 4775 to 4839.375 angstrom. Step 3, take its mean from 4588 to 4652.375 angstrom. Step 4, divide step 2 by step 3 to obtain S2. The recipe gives 1.12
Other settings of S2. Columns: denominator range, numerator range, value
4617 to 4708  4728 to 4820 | 1.09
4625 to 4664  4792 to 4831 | 1.10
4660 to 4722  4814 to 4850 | 1.09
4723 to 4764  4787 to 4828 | 1.05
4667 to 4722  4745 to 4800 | 1.09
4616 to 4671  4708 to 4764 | 1.05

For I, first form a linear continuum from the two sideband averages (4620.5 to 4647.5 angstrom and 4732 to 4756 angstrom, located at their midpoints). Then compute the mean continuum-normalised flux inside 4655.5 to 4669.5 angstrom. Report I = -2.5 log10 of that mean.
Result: 0.03 mag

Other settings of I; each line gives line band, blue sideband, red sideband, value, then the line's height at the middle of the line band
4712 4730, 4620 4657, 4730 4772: -0.01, 12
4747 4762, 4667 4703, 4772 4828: -0.01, 12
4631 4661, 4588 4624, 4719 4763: 0.01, 11.9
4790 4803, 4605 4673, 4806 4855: -0.06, 11.9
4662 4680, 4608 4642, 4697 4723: 0.05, 11.9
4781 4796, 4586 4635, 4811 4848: -0.03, 12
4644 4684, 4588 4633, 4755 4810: 0.04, 12.1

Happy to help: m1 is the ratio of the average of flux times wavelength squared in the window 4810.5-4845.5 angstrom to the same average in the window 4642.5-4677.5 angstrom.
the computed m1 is 1.11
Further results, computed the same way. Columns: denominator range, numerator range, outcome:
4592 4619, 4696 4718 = 1.02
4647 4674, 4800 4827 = 1.12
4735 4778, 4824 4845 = 1.01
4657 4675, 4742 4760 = 1.10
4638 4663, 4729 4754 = 1.07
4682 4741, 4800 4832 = 1.08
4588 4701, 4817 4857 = 1.08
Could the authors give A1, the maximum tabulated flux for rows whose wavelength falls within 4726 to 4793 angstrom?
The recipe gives 12.7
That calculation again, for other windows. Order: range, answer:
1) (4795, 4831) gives 13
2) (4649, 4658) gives 12.1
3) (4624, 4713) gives 12.6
